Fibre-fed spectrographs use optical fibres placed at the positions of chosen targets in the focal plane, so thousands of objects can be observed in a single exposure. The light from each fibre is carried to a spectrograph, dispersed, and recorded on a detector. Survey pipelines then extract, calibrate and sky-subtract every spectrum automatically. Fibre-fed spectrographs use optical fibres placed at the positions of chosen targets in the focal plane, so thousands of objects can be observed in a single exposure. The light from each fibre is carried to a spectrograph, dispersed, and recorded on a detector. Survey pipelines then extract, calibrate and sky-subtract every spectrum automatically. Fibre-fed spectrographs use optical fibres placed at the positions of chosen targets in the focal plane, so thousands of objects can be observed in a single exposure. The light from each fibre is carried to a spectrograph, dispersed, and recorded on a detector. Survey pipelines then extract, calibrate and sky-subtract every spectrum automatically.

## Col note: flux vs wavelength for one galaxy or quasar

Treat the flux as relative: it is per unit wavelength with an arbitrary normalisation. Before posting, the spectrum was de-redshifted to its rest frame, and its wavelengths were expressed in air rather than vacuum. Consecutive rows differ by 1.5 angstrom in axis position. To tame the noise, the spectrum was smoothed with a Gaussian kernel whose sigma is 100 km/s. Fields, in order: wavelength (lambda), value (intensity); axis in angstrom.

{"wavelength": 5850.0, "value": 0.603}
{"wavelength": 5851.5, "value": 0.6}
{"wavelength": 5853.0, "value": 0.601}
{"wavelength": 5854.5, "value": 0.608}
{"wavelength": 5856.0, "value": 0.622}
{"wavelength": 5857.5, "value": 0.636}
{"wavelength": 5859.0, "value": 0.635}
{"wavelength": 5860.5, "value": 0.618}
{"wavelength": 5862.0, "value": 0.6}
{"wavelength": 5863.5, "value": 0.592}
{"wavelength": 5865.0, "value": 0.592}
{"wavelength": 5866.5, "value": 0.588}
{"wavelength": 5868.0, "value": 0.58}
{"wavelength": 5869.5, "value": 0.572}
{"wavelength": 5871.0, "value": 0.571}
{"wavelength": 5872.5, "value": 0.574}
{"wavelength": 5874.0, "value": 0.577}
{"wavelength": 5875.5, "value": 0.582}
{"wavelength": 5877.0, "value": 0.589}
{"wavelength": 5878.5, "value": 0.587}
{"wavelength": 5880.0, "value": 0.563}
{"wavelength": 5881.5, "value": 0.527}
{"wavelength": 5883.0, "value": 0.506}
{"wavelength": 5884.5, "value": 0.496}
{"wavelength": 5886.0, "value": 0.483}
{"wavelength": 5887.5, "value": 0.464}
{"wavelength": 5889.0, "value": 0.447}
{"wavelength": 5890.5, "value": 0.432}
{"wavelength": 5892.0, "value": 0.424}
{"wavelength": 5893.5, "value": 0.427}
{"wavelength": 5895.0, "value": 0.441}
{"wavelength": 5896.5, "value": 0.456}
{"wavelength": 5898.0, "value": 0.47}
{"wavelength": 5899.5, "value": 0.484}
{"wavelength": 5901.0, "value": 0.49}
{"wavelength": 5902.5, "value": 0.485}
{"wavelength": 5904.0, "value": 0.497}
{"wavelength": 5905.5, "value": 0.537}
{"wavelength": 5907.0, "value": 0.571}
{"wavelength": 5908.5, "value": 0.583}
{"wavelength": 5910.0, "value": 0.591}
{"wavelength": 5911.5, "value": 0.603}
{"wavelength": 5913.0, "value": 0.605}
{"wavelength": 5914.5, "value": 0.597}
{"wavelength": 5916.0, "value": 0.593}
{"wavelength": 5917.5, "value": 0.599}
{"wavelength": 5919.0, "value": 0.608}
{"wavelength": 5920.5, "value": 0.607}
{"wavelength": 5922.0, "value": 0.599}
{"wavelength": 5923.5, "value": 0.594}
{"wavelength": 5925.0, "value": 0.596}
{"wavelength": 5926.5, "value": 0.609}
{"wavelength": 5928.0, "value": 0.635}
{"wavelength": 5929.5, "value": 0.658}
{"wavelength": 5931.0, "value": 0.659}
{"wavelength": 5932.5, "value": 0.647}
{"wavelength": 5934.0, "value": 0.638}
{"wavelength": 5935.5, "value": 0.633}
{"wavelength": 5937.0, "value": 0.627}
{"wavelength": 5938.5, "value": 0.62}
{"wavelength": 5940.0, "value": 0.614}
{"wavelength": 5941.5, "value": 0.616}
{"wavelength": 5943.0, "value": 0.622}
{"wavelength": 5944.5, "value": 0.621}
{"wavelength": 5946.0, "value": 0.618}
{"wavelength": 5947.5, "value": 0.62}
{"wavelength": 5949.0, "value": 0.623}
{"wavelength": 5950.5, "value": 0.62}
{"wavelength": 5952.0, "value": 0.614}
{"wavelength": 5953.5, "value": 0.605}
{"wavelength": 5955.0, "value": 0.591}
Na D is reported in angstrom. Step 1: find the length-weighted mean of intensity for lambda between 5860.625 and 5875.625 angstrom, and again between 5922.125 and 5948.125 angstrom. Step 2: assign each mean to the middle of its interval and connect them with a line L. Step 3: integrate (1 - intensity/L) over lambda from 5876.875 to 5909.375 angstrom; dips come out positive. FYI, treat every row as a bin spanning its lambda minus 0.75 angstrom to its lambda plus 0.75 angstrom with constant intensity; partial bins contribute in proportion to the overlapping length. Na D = 5.6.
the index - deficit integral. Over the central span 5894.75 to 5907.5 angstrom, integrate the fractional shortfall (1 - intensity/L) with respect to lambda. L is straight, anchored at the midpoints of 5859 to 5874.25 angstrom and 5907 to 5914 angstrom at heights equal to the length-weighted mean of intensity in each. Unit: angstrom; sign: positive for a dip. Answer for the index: 2.1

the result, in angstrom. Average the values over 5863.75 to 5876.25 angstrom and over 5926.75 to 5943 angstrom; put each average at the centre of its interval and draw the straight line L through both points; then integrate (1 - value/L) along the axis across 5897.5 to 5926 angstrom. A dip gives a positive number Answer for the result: 2.3 angstrom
